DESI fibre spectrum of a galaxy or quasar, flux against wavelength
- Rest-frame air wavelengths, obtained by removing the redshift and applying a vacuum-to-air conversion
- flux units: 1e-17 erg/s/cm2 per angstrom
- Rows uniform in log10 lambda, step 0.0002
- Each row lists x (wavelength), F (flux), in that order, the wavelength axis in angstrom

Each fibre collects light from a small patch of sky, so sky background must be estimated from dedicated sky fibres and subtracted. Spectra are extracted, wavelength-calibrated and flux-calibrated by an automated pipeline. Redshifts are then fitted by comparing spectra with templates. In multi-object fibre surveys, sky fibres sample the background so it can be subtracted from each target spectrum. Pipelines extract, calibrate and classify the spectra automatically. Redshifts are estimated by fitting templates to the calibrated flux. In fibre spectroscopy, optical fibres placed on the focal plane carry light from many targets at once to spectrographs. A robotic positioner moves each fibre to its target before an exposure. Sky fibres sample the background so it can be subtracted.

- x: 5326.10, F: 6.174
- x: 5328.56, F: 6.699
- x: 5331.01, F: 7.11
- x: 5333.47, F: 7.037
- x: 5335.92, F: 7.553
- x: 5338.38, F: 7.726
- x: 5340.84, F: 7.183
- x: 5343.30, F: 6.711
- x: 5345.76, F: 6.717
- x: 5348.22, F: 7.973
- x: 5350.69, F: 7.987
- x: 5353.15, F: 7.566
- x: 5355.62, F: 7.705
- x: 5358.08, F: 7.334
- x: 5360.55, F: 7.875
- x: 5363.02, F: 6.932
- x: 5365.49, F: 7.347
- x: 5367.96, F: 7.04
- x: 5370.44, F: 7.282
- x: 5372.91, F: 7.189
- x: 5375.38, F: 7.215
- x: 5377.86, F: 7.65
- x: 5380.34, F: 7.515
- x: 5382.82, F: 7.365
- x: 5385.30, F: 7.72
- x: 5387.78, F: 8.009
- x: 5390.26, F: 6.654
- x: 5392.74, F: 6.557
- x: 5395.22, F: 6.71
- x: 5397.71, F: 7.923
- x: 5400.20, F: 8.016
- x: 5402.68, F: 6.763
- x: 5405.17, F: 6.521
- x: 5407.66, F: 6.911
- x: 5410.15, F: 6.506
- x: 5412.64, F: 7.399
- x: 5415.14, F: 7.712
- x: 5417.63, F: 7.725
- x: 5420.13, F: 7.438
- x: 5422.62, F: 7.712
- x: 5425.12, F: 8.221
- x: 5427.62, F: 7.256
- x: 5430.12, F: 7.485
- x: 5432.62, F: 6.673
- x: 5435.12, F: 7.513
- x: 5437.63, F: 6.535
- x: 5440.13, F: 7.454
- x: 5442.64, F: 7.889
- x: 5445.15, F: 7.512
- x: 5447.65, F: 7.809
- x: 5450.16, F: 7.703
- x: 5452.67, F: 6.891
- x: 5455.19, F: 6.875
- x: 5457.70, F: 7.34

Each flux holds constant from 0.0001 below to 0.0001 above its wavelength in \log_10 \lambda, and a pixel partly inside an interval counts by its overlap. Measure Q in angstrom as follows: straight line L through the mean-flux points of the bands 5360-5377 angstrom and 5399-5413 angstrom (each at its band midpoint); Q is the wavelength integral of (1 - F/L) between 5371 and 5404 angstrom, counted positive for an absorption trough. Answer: -0.95 angstrom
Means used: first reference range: 7.25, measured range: 7.33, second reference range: 7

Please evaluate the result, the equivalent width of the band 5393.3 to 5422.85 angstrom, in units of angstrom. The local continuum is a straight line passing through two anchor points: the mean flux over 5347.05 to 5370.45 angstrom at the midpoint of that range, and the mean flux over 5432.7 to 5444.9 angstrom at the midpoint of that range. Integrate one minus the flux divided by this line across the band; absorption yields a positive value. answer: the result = 0.5 angstrom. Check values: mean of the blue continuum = 7.51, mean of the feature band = 7.25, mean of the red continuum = 7.29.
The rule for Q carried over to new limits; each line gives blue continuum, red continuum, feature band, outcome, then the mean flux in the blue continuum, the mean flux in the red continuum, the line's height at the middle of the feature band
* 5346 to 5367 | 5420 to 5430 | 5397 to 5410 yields 0.83 angstrom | 7.54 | 7.66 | 7.63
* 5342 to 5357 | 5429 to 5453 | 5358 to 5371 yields 0.23 angstrom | 7.44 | 7.36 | 7.43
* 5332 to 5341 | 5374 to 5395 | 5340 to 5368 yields -0.08 angstrom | 7.39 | 7.31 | 7.36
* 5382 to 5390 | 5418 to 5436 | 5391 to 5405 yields 0.81 angstrom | 7.59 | 7.48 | 7.56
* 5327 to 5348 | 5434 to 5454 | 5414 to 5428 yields -0.68 angstrom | 7.12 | 7.41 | 7.35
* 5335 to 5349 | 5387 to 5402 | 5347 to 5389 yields -1.34 angstrom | 7.28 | 7.27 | 7.28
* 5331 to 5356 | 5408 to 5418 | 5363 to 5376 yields 0.28 angstrom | 7.39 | 7.26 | 7.34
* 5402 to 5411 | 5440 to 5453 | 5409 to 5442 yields -1.22 angstrom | 6.68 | 7.6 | 7.11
